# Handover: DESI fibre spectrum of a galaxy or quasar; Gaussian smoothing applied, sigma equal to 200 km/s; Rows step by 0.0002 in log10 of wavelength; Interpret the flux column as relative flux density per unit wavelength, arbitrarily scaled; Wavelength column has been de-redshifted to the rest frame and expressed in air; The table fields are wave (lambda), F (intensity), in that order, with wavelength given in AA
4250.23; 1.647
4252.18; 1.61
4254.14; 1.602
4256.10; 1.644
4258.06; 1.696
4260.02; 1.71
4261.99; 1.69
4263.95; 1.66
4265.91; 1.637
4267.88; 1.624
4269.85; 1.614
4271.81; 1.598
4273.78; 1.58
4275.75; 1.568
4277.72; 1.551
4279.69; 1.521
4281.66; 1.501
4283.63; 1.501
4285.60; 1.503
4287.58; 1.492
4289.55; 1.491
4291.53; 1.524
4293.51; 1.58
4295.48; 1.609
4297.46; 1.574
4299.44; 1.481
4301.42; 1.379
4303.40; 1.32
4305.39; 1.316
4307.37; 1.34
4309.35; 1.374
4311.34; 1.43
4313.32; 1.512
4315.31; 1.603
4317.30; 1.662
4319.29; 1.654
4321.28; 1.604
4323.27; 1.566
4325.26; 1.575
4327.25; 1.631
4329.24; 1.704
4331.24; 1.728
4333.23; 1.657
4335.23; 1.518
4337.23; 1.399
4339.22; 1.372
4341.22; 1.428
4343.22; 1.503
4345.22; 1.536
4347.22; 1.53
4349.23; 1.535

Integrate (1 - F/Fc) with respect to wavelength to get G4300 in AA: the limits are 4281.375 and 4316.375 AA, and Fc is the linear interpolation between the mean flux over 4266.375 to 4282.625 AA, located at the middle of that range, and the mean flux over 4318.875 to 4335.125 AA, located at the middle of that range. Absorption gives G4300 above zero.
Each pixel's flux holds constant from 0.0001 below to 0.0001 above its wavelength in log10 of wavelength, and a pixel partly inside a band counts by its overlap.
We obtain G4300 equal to 2.76 AA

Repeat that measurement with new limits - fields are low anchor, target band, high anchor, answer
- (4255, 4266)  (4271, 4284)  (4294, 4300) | 0.61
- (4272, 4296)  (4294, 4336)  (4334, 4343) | -1.56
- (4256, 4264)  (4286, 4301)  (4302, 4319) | 0.01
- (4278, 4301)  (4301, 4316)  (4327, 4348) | 1.22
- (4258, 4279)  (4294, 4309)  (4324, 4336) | 1.82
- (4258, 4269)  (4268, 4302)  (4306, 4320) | 1.22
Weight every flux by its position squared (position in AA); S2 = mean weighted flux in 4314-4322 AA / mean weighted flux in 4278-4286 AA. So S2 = 1.09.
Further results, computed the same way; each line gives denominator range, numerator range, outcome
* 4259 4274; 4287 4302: 0.94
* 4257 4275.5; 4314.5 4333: 1.02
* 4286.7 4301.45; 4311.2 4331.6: 1.07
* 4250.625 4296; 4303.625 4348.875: 0.99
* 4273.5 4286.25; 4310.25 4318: 1.03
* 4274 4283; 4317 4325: 1.07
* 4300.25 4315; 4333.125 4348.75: 1.08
